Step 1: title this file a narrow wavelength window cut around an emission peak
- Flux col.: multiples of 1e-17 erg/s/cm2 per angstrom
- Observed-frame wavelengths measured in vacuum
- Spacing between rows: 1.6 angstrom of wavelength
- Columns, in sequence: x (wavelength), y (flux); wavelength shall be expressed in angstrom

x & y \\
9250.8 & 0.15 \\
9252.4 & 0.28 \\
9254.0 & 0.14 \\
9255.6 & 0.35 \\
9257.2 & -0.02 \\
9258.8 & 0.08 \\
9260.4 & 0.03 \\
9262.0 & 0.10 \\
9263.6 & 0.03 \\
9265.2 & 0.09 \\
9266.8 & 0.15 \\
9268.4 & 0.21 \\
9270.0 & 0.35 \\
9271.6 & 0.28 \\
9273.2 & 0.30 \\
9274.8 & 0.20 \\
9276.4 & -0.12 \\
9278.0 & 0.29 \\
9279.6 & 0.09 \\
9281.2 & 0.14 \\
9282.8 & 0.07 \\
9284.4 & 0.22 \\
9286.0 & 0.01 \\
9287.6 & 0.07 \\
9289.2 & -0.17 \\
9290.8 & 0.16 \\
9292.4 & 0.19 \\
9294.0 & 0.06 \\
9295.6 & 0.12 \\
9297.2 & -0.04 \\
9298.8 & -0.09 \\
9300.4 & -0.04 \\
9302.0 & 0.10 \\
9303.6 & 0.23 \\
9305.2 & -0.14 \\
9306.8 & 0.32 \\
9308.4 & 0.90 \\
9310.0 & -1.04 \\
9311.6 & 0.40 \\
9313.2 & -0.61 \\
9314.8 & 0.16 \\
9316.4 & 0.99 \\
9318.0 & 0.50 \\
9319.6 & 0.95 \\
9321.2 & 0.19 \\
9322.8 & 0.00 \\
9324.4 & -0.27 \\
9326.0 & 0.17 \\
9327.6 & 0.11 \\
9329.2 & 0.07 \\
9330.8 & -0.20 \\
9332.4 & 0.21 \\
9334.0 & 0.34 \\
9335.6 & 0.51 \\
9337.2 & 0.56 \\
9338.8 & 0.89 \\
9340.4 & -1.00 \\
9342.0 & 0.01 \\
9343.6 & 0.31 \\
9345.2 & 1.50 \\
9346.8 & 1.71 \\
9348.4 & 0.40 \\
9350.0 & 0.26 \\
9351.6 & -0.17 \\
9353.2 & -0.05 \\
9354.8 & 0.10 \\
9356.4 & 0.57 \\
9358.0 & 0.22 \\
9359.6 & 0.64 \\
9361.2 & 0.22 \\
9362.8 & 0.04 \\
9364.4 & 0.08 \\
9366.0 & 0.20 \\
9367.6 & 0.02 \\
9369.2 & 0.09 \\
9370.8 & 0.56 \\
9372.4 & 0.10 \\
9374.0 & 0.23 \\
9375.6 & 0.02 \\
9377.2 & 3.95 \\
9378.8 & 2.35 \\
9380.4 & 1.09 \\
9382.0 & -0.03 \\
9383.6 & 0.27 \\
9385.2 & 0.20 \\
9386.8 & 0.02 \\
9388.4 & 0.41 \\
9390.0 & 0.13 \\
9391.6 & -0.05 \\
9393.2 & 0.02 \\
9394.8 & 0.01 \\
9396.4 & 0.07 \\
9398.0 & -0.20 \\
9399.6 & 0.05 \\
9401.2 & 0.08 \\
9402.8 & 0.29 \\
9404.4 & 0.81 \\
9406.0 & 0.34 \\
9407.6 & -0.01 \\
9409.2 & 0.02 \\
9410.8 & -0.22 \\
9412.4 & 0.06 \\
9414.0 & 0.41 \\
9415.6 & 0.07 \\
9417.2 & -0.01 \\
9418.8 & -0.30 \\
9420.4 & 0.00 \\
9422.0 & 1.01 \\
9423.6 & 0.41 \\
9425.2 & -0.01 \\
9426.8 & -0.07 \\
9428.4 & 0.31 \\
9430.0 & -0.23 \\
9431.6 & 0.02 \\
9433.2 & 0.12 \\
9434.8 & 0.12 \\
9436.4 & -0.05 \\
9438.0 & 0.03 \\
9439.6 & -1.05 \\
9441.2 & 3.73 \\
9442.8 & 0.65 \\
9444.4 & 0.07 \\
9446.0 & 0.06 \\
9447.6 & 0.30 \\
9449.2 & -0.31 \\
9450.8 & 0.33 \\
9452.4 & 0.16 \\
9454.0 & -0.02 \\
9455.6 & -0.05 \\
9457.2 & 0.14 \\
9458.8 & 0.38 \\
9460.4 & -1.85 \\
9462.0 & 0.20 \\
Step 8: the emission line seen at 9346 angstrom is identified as Hbeta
